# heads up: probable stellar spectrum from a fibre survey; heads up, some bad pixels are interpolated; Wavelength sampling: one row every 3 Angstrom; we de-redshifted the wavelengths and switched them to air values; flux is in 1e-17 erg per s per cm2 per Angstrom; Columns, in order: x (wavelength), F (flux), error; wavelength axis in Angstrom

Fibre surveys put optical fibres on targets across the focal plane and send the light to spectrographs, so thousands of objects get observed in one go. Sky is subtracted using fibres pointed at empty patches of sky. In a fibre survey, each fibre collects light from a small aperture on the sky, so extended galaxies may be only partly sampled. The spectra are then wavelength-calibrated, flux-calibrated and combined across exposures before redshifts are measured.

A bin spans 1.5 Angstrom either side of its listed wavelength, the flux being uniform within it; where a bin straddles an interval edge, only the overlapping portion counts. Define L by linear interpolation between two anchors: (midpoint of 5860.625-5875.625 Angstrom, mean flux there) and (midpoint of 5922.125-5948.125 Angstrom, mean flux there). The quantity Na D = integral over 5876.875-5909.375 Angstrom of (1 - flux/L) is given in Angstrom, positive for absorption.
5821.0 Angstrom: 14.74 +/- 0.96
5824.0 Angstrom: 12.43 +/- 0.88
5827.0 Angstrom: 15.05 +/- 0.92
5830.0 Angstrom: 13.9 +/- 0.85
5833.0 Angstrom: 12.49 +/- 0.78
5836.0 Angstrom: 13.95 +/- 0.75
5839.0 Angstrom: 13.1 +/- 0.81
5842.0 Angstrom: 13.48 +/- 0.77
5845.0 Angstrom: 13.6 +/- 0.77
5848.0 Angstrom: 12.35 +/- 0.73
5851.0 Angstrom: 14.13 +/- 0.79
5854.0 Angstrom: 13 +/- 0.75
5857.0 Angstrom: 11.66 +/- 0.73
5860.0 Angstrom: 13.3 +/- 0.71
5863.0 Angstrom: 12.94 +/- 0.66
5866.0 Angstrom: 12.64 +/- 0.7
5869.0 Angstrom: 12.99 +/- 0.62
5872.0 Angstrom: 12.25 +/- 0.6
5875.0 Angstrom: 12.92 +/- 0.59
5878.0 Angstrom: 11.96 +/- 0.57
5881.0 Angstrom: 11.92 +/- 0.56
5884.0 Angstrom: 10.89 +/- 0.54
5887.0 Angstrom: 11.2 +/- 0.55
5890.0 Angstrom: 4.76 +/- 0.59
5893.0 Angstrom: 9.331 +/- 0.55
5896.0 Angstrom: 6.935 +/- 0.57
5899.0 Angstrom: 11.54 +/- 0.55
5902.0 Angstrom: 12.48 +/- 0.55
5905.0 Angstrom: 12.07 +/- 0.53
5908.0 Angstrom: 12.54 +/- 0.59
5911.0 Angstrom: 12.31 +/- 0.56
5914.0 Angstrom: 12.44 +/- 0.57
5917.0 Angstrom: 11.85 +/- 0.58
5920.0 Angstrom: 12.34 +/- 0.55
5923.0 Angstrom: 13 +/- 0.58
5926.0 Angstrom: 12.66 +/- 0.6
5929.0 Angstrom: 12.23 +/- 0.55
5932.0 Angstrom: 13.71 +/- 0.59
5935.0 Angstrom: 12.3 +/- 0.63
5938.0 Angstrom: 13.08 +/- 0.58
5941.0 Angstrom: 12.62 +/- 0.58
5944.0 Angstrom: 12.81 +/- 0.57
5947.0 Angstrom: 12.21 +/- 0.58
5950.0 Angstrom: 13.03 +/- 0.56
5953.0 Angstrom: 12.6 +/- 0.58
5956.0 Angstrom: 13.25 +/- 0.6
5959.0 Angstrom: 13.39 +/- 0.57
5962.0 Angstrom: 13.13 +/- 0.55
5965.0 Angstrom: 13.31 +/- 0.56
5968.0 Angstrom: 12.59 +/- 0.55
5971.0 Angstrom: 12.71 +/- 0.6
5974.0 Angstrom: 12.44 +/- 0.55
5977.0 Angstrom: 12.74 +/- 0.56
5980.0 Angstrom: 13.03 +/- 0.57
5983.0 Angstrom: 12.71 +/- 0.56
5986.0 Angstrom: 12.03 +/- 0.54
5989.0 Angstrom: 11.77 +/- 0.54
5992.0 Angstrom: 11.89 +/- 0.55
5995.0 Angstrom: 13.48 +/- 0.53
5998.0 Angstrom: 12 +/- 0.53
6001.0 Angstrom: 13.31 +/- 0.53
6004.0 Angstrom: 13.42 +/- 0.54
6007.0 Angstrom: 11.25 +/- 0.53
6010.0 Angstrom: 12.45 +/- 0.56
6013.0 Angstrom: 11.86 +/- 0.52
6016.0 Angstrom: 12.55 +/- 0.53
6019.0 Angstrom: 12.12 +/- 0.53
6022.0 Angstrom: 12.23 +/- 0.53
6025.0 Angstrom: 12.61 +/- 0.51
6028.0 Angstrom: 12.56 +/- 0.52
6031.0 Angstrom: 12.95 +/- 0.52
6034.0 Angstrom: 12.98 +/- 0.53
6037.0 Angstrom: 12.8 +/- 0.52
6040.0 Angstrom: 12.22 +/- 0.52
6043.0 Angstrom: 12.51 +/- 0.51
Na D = 5.78 Angstrom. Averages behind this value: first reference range 12.8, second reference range 12.7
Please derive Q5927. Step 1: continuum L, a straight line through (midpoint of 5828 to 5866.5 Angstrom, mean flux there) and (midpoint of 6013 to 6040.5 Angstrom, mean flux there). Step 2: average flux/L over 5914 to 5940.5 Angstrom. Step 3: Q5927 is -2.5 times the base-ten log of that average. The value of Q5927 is 0.02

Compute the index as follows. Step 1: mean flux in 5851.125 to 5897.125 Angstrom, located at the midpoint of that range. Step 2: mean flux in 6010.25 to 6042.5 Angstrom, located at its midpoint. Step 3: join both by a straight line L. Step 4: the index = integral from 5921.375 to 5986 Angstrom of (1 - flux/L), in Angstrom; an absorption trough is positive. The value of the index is -4.7 Angstrom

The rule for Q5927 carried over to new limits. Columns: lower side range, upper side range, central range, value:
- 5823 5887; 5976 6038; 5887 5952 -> 0.09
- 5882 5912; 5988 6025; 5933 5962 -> -0.14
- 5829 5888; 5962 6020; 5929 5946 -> -0.02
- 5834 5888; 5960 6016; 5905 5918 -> 0.03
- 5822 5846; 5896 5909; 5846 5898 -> 0.09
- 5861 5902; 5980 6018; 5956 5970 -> -0.10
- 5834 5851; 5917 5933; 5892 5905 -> 0.24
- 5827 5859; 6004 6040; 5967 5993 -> 0.02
